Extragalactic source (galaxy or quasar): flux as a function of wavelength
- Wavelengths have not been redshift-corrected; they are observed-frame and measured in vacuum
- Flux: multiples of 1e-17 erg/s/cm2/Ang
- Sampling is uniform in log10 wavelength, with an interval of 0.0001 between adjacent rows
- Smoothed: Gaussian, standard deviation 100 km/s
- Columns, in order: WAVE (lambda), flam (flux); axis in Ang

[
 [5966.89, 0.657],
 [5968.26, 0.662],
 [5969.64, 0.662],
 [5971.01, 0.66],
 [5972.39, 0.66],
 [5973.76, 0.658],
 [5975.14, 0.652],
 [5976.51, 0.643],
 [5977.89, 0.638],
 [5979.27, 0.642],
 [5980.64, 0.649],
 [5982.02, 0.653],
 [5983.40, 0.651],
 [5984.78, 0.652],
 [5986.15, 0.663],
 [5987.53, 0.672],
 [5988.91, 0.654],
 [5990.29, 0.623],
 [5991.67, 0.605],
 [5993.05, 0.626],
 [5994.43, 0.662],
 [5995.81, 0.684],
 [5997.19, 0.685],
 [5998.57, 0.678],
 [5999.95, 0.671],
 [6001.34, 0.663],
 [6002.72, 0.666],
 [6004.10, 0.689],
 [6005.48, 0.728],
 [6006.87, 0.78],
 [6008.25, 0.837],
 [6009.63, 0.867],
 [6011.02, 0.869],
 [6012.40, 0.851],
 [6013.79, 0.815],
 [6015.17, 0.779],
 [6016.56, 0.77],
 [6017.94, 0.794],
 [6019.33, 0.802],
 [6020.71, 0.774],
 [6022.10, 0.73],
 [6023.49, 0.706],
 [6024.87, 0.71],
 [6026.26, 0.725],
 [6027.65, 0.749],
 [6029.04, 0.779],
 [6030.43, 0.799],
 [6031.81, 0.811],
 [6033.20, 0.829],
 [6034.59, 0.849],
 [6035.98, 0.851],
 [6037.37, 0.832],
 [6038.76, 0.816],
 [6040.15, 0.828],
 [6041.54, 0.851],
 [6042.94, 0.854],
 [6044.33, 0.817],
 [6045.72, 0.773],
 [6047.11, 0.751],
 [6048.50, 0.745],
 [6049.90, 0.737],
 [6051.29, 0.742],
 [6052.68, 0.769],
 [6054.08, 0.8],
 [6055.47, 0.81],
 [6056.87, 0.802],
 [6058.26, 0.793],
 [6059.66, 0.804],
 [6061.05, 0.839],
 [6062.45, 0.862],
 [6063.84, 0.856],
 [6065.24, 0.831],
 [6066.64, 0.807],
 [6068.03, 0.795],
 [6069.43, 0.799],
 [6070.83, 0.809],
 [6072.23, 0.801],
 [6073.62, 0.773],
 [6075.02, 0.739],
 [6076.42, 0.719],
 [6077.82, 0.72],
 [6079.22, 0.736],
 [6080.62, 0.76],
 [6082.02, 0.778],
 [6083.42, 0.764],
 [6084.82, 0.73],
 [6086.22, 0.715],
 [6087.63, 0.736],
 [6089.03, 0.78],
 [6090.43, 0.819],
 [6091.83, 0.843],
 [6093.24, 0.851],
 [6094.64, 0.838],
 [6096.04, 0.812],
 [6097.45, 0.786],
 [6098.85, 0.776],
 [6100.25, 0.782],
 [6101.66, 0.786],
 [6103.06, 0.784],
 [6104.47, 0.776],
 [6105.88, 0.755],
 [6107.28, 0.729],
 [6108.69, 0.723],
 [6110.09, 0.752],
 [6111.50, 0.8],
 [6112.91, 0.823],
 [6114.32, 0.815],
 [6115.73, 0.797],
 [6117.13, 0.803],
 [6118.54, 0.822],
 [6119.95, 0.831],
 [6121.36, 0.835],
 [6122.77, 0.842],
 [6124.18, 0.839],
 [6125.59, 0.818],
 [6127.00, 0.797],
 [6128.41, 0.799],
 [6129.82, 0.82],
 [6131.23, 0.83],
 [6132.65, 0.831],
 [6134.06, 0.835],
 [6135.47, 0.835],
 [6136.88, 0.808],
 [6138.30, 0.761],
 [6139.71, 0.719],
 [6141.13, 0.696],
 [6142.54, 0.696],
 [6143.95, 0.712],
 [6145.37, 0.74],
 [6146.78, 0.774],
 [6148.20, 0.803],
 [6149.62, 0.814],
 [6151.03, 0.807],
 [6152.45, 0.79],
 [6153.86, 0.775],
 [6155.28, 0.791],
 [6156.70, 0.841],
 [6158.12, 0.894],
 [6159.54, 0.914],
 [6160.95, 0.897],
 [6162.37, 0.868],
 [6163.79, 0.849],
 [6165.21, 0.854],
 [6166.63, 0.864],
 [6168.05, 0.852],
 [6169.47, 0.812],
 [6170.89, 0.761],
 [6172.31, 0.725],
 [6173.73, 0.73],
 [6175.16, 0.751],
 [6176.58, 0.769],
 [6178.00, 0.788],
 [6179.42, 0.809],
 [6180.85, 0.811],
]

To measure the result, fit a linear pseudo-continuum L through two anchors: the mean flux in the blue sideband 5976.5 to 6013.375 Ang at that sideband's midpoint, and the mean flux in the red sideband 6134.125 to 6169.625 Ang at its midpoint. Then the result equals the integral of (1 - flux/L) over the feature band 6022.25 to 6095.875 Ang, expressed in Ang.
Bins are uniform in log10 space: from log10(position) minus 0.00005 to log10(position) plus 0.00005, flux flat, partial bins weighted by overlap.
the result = -4.8 Ang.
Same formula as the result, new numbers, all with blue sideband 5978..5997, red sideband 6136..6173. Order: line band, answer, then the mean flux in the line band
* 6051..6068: -2.3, 0.811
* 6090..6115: -1.3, 0.791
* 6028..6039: -2.0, 0.819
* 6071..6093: -0.9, 0.764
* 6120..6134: -0.9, 0.824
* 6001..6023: -3.4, 0.777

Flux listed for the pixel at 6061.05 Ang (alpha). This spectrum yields 0.839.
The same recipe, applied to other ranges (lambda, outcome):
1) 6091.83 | 0.843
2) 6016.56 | 0.77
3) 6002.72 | 0.666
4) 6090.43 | 0.819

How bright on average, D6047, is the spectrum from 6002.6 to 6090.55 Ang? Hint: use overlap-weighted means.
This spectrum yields 0.786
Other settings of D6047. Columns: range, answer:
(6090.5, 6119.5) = 0.794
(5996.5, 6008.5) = 0.706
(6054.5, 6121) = 0.789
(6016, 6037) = 0.78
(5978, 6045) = 0.743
